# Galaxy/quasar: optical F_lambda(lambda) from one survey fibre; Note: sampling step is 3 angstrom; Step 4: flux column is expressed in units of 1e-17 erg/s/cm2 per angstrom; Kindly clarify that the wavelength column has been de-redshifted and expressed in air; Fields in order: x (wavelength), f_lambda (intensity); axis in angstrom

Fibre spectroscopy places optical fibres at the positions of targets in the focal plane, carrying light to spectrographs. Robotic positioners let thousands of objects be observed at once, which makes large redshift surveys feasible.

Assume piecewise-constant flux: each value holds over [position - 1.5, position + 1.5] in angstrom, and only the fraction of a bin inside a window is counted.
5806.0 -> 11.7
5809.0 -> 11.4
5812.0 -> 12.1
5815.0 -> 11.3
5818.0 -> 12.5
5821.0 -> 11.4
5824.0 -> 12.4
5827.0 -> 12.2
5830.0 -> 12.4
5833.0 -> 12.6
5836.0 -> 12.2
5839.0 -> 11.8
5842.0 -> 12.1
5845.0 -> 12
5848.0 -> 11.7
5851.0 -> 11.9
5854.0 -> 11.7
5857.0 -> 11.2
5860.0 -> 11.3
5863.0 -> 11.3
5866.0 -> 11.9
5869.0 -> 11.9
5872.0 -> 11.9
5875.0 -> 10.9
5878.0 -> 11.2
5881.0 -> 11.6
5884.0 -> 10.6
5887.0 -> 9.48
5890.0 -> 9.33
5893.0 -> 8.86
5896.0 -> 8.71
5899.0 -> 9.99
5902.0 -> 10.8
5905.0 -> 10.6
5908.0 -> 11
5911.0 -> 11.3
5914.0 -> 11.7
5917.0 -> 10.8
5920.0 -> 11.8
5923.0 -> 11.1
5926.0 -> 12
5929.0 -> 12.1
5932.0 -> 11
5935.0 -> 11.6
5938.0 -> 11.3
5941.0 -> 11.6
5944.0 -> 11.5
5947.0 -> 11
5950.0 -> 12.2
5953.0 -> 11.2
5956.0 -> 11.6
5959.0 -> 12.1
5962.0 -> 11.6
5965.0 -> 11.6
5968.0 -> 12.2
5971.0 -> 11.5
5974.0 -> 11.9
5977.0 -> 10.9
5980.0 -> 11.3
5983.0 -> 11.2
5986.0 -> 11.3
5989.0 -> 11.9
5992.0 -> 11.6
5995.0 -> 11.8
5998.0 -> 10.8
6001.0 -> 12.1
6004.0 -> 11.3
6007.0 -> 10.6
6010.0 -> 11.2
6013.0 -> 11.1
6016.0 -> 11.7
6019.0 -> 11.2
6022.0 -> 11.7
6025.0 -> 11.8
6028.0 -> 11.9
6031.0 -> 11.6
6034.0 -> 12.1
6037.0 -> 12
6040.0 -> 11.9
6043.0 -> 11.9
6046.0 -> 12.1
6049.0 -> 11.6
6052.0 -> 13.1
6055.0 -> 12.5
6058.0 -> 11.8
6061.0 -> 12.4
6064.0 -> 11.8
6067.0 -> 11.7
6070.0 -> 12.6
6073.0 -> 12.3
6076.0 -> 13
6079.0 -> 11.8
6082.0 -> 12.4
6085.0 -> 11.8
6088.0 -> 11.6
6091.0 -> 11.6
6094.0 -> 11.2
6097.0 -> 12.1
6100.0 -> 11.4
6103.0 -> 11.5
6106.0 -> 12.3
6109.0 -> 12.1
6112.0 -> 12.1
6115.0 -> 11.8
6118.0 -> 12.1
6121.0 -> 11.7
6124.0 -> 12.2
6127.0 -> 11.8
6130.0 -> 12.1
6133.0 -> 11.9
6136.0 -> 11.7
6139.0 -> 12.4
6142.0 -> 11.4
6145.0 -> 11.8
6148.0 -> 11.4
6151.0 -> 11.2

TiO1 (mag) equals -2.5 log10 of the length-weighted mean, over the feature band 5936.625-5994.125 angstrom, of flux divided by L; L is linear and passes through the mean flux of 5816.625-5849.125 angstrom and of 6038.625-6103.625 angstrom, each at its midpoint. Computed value 0.046 mag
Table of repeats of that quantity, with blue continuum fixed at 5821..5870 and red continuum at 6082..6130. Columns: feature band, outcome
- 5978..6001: 0.039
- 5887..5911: 0.192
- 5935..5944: 0.037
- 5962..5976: 0.012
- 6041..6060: -0.028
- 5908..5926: 0.048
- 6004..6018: 0.066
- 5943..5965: 0.025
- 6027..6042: -0.004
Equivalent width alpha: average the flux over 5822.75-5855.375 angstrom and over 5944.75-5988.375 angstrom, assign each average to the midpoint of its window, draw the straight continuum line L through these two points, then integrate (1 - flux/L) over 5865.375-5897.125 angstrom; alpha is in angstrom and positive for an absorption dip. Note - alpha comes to 3.6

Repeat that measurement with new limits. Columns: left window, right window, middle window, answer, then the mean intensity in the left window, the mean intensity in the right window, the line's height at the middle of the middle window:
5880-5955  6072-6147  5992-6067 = -1.56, 10.9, 11.9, 11.5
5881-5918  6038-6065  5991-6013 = 0.41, 10.3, 12.1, 11.5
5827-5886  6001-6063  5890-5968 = 3.87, 11.7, 11.8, 11.7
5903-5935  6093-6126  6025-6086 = -2.01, 11.3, 11.9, 11.7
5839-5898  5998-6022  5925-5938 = -0.54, 11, 11.3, 11.2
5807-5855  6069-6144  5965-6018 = 2.33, 12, 12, 12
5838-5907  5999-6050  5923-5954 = -0.75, 11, 11.6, 11.3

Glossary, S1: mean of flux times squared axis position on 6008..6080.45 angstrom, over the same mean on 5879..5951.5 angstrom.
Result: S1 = 1.1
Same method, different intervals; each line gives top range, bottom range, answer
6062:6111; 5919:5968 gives 1.08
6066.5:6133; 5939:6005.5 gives 1.08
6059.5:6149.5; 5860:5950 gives 1.16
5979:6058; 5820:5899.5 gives 1.09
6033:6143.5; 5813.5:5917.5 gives 1.15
